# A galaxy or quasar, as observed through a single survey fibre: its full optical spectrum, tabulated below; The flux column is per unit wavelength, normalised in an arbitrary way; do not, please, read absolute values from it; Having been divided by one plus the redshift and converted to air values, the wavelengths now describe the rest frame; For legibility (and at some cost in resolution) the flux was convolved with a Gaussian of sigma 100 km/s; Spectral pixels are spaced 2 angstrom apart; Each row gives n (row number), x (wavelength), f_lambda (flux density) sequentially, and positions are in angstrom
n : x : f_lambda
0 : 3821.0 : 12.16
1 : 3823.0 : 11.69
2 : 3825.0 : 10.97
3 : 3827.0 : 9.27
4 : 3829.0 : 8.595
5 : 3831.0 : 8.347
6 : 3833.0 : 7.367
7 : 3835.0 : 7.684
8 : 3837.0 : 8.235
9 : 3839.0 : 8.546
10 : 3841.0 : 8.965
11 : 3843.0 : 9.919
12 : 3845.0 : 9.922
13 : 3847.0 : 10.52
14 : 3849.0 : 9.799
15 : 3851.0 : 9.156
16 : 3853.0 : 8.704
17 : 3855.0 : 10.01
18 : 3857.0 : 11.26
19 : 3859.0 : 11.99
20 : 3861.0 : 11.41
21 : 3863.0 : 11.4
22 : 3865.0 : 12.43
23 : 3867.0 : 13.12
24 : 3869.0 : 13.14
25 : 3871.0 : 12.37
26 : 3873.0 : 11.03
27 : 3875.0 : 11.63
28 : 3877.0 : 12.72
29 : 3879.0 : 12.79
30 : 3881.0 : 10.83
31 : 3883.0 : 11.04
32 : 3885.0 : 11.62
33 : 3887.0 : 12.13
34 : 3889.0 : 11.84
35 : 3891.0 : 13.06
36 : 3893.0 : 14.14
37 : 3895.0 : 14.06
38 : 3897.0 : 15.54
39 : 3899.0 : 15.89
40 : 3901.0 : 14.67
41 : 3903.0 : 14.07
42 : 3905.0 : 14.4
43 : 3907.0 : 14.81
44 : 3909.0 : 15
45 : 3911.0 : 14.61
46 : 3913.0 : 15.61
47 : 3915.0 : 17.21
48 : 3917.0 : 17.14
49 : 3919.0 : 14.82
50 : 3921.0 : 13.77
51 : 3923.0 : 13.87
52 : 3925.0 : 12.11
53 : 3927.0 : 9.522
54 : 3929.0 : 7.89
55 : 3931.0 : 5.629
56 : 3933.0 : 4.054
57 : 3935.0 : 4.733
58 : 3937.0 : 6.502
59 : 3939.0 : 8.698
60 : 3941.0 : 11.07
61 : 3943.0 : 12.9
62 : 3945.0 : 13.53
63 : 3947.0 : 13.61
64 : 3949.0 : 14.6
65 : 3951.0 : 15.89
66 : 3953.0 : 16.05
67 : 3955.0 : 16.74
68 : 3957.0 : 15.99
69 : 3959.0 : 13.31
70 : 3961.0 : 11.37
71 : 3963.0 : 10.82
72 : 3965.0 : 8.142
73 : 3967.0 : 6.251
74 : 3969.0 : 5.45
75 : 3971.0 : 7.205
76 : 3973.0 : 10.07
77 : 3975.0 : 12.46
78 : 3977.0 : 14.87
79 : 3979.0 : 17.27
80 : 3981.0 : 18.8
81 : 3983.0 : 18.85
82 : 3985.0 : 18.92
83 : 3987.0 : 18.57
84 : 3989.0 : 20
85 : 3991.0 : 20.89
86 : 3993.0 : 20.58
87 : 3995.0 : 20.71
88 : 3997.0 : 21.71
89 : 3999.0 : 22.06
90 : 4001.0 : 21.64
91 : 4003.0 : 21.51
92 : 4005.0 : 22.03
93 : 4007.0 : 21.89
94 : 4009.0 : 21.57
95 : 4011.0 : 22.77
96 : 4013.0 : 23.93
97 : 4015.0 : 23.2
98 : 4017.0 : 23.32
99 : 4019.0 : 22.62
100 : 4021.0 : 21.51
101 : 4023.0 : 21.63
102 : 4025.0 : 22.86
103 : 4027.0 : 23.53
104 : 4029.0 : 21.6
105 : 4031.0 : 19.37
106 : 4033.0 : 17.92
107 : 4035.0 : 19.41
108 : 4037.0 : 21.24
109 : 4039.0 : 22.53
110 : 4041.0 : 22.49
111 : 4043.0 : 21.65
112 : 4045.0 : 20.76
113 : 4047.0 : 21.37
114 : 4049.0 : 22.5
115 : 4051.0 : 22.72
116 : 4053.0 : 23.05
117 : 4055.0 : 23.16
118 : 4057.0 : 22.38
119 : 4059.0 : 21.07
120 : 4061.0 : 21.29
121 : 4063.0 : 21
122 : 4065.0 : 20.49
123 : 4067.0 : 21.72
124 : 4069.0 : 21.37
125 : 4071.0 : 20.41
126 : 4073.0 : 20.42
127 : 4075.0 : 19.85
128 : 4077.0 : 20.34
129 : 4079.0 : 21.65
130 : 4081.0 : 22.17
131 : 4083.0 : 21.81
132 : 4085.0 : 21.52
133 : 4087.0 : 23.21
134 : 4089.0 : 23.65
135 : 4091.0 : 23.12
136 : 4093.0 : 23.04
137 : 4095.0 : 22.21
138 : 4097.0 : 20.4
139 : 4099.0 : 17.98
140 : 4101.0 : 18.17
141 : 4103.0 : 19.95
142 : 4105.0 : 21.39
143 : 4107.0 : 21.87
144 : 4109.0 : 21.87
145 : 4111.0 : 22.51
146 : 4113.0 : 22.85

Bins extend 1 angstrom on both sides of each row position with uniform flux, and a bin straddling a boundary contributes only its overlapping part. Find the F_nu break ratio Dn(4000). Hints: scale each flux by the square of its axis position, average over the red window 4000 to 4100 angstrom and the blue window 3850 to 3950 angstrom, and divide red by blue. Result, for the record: 1.92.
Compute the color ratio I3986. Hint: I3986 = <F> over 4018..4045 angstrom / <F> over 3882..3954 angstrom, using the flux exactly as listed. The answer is 1.7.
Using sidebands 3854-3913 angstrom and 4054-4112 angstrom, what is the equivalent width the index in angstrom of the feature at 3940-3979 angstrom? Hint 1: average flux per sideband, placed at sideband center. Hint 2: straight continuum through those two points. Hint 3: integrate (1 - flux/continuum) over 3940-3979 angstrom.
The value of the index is 9.27 angstrom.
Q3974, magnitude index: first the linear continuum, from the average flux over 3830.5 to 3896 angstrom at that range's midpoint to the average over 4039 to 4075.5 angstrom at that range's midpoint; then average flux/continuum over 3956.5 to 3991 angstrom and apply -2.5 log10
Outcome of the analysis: 0.250 mag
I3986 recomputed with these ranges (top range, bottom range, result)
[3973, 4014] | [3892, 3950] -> 1.58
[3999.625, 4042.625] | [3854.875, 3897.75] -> 1.78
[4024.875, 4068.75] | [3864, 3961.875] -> 1.69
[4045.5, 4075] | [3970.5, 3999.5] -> 1.22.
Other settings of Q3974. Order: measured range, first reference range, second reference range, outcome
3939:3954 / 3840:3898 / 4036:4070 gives 0.17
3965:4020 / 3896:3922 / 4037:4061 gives 0.07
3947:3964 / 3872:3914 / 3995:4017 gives 0.26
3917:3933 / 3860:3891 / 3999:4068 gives 0.33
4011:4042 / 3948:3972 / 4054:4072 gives -0.21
